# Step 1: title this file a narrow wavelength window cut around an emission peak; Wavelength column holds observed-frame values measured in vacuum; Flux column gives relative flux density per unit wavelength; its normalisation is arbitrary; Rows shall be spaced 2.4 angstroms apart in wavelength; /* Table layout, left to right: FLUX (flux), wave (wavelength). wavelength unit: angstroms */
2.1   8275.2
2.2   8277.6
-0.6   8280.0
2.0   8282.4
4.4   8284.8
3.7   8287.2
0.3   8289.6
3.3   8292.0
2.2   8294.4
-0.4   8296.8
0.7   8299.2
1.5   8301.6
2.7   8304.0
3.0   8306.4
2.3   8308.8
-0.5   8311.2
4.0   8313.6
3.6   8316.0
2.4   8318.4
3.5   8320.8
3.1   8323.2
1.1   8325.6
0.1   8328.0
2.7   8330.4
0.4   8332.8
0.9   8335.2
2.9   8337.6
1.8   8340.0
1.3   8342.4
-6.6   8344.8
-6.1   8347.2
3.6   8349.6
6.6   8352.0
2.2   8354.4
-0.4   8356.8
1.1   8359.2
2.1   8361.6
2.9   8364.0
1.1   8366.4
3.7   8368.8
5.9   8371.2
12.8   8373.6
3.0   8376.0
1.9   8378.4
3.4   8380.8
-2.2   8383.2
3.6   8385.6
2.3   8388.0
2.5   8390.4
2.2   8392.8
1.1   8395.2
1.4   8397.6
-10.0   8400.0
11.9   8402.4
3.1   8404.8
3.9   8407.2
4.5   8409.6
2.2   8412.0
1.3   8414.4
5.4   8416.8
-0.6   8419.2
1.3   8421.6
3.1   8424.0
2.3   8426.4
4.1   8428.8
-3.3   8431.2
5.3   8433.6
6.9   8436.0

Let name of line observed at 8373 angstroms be H-gamma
